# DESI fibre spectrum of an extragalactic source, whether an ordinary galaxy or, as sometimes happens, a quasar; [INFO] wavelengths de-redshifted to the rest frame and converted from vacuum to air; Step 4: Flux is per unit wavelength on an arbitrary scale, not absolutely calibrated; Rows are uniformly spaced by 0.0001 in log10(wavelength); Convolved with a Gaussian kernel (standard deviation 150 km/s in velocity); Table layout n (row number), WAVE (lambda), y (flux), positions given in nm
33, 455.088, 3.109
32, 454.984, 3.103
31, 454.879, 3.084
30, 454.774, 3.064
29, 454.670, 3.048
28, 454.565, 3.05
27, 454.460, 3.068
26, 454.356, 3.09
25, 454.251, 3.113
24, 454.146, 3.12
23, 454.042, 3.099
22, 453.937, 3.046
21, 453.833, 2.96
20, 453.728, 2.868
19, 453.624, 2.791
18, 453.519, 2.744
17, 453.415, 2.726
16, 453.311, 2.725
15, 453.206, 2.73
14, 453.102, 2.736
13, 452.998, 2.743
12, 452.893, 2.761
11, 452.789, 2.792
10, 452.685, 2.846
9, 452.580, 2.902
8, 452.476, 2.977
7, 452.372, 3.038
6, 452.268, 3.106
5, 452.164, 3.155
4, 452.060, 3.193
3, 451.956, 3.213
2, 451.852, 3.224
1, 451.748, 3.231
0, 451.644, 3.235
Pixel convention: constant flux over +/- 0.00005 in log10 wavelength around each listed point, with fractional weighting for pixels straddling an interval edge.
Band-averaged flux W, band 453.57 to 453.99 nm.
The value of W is 2.91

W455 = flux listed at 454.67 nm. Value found 3.048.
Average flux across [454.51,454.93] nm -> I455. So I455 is 3.06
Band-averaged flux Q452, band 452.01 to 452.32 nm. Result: 3.15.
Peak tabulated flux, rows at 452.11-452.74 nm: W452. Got 3.155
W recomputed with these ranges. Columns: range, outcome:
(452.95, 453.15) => 2.74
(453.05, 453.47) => 2.73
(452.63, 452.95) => 2.79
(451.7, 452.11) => 3.22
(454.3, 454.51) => 3.08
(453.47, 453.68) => 2.77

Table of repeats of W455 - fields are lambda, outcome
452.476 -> 2.977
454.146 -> 3.12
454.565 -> 3.05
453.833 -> 2.96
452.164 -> 3.155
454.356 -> 3.09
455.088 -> 3.109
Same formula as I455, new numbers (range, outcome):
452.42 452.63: 2.95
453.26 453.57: 2.74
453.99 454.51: 3.1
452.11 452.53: 3.07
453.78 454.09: 3.03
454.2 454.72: 3.07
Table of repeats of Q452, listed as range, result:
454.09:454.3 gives 3.12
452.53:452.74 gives 2.87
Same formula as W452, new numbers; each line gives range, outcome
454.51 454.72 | 3.05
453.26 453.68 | 2.791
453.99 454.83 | 3.12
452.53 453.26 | 2.902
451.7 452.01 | 3.231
